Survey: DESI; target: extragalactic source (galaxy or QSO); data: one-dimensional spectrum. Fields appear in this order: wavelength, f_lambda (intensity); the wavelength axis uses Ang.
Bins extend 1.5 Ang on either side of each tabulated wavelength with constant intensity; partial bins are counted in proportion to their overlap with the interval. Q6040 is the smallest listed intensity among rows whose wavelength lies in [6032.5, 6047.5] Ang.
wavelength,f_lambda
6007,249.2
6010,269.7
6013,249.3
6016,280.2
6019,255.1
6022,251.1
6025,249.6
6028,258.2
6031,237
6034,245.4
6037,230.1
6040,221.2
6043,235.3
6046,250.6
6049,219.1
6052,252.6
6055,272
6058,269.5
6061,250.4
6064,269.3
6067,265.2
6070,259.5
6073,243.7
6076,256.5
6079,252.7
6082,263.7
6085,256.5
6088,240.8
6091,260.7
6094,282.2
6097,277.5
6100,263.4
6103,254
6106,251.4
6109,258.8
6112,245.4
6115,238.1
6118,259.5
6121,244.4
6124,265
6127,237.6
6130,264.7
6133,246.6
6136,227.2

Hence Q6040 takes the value 221.2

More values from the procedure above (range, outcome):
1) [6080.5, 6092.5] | 240.8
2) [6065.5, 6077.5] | 243.7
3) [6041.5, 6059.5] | 219.1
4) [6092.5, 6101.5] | 263.4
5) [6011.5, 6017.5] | 249.3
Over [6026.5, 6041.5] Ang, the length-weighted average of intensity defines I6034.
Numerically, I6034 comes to 238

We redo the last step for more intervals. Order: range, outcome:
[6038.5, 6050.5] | 232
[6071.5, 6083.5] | 254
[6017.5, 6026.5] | 252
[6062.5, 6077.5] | 259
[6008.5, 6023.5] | 261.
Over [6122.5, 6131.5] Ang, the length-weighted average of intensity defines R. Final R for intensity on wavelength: 256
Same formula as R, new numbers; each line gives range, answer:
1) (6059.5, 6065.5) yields 260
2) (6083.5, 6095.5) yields 260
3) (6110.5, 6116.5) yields 242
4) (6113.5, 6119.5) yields 249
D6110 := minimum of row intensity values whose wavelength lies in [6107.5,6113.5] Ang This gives 245.4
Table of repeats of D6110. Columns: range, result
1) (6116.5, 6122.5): 244.4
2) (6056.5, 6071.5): 250.4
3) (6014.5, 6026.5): 249.6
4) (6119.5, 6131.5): 237.6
